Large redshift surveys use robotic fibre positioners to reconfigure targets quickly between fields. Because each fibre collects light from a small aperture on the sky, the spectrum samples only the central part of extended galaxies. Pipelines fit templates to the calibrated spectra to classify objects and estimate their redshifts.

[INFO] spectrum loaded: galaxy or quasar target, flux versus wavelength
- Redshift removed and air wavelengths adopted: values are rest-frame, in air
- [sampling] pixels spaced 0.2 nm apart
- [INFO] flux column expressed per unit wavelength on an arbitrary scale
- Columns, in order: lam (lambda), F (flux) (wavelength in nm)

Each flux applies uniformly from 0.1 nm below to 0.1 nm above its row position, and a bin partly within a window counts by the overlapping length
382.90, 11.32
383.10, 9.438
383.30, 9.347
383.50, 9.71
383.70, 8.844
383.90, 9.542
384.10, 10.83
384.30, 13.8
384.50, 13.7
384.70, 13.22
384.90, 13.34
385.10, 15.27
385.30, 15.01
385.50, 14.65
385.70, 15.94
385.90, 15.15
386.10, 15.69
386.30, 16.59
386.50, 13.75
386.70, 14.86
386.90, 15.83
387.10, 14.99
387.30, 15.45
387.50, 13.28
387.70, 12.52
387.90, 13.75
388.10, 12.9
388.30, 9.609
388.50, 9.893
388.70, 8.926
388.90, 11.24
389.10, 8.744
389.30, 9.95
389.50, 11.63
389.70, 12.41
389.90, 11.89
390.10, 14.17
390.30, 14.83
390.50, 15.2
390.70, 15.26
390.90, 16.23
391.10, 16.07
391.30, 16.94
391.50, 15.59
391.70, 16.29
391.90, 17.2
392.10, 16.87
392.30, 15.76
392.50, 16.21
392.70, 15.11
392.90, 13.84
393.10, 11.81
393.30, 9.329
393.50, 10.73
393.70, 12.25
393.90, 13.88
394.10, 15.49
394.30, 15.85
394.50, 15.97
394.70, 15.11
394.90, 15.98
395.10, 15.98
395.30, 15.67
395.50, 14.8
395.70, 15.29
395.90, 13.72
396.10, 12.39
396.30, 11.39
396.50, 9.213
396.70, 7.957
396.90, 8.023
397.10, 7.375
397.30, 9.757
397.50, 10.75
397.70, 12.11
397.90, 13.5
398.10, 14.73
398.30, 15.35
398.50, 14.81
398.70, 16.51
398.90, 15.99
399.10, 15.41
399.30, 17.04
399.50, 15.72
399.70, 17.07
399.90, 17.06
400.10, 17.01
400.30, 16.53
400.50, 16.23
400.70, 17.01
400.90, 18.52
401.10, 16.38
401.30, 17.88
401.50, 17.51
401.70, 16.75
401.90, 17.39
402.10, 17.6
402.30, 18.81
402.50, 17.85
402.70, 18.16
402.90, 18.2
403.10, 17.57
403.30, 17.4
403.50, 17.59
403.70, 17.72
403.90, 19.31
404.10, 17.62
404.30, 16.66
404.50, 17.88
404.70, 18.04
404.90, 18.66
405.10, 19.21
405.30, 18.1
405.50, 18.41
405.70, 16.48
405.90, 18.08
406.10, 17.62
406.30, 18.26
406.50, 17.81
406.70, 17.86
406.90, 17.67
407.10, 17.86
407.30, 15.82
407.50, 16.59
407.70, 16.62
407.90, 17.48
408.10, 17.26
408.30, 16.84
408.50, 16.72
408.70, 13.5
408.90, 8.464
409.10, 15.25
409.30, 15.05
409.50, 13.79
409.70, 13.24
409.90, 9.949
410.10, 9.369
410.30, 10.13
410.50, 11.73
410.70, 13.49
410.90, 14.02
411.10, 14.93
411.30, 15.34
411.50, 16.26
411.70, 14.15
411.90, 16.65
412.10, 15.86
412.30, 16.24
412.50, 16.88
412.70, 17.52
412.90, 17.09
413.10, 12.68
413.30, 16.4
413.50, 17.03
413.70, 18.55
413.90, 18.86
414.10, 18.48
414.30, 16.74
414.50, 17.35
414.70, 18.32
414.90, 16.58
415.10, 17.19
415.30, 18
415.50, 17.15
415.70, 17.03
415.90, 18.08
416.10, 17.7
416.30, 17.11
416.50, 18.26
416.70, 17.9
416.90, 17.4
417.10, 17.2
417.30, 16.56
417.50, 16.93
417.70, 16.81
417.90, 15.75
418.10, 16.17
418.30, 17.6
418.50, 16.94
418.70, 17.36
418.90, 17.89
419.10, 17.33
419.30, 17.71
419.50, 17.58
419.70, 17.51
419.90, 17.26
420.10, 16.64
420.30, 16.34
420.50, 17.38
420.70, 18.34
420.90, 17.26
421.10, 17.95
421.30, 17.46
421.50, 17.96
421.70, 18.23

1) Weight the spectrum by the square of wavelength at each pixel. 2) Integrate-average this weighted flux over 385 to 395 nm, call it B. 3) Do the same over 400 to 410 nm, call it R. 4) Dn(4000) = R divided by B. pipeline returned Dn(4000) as 1.30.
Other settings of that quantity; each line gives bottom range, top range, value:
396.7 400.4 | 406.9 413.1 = 1.12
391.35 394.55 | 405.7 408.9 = 1.24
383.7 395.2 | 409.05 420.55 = 1.33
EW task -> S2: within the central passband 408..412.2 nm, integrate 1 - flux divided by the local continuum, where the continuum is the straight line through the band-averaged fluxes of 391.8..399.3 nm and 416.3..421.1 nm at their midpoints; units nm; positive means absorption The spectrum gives 0.52 nm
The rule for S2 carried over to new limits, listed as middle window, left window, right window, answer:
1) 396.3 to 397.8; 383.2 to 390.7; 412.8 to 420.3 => 0.51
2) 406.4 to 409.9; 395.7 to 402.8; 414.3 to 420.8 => 0.09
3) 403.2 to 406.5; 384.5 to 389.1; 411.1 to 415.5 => -0.46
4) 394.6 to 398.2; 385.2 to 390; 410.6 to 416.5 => 0.47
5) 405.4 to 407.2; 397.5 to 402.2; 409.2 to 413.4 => -0.32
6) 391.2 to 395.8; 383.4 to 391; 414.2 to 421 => -0.29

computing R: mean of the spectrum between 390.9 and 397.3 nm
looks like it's 13.8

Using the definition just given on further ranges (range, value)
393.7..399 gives 13.3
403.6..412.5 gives 15.9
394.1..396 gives 15.4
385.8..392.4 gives 13.9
